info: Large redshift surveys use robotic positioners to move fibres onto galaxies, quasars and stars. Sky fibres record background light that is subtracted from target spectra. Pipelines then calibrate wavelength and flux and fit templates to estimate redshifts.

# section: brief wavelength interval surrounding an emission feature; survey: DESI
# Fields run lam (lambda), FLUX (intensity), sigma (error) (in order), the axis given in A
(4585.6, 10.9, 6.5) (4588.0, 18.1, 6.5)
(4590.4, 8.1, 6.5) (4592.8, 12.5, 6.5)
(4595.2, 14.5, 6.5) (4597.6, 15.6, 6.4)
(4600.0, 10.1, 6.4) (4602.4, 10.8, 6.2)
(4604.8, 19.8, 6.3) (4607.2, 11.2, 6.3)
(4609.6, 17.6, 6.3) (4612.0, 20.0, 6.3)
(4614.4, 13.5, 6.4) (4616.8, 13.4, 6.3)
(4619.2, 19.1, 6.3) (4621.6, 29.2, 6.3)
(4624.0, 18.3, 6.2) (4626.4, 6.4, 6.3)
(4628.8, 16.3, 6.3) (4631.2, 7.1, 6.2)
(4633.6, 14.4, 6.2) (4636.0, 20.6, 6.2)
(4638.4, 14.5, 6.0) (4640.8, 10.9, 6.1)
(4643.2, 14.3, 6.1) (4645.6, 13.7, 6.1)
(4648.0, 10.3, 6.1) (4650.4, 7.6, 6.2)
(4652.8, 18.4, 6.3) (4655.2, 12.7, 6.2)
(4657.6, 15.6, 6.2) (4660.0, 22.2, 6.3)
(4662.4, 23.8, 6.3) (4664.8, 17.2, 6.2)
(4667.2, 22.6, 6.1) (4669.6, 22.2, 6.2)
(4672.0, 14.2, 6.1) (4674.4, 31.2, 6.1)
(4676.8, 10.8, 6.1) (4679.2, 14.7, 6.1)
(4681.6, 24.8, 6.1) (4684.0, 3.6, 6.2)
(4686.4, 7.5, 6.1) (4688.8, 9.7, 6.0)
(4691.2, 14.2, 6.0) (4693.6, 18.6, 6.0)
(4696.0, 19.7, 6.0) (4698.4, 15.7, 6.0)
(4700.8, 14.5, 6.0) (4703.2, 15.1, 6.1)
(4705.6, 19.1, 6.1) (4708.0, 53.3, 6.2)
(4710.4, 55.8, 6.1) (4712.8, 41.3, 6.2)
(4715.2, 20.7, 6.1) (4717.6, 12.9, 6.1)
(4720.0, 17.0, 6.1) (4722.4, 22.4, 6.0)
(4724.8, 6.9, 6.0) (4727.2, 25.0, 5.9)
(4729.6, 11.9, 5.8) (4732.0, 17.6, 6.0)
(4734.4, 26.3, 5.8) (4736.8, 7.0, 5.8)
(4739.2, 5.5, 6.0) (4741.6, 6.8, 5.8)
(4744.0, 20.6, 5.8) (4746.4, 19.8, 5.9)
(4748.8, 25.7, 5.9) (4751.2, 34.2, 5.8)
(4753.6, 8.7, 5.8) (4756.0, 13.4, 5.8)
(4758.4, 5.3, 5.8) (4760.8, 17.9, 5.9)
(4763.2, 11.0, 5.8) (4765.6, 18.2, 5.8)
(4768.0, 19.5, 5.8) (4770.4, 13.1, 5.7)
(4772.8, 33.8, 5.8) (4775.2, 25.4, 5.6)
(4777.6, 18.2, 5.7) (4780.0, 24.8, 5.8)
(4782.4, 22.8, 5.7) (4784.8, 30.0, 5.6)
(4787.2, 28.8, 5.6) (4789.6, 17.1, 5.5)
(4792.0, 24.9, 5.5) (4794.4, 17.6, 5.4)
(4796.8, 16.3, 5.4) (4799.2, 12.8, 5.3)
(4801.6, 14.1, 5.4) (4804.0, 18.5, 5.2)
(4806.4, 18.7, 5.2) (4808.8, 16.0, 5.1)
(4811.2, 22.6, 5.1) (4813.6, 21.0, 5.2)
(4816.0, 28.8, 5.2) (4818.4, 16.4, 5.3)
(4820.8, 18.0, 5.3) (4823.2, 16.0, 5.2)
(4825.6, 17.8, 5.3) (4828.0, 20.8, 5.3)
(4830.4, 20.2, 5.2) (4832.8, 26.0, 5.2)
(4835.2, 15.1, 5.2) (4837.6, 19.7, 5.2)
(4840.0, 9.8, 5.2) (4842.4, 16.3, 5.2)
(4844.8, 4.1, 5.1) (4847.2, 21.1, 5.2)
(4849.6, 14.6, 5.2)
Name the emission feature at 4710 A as [O II] 3727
